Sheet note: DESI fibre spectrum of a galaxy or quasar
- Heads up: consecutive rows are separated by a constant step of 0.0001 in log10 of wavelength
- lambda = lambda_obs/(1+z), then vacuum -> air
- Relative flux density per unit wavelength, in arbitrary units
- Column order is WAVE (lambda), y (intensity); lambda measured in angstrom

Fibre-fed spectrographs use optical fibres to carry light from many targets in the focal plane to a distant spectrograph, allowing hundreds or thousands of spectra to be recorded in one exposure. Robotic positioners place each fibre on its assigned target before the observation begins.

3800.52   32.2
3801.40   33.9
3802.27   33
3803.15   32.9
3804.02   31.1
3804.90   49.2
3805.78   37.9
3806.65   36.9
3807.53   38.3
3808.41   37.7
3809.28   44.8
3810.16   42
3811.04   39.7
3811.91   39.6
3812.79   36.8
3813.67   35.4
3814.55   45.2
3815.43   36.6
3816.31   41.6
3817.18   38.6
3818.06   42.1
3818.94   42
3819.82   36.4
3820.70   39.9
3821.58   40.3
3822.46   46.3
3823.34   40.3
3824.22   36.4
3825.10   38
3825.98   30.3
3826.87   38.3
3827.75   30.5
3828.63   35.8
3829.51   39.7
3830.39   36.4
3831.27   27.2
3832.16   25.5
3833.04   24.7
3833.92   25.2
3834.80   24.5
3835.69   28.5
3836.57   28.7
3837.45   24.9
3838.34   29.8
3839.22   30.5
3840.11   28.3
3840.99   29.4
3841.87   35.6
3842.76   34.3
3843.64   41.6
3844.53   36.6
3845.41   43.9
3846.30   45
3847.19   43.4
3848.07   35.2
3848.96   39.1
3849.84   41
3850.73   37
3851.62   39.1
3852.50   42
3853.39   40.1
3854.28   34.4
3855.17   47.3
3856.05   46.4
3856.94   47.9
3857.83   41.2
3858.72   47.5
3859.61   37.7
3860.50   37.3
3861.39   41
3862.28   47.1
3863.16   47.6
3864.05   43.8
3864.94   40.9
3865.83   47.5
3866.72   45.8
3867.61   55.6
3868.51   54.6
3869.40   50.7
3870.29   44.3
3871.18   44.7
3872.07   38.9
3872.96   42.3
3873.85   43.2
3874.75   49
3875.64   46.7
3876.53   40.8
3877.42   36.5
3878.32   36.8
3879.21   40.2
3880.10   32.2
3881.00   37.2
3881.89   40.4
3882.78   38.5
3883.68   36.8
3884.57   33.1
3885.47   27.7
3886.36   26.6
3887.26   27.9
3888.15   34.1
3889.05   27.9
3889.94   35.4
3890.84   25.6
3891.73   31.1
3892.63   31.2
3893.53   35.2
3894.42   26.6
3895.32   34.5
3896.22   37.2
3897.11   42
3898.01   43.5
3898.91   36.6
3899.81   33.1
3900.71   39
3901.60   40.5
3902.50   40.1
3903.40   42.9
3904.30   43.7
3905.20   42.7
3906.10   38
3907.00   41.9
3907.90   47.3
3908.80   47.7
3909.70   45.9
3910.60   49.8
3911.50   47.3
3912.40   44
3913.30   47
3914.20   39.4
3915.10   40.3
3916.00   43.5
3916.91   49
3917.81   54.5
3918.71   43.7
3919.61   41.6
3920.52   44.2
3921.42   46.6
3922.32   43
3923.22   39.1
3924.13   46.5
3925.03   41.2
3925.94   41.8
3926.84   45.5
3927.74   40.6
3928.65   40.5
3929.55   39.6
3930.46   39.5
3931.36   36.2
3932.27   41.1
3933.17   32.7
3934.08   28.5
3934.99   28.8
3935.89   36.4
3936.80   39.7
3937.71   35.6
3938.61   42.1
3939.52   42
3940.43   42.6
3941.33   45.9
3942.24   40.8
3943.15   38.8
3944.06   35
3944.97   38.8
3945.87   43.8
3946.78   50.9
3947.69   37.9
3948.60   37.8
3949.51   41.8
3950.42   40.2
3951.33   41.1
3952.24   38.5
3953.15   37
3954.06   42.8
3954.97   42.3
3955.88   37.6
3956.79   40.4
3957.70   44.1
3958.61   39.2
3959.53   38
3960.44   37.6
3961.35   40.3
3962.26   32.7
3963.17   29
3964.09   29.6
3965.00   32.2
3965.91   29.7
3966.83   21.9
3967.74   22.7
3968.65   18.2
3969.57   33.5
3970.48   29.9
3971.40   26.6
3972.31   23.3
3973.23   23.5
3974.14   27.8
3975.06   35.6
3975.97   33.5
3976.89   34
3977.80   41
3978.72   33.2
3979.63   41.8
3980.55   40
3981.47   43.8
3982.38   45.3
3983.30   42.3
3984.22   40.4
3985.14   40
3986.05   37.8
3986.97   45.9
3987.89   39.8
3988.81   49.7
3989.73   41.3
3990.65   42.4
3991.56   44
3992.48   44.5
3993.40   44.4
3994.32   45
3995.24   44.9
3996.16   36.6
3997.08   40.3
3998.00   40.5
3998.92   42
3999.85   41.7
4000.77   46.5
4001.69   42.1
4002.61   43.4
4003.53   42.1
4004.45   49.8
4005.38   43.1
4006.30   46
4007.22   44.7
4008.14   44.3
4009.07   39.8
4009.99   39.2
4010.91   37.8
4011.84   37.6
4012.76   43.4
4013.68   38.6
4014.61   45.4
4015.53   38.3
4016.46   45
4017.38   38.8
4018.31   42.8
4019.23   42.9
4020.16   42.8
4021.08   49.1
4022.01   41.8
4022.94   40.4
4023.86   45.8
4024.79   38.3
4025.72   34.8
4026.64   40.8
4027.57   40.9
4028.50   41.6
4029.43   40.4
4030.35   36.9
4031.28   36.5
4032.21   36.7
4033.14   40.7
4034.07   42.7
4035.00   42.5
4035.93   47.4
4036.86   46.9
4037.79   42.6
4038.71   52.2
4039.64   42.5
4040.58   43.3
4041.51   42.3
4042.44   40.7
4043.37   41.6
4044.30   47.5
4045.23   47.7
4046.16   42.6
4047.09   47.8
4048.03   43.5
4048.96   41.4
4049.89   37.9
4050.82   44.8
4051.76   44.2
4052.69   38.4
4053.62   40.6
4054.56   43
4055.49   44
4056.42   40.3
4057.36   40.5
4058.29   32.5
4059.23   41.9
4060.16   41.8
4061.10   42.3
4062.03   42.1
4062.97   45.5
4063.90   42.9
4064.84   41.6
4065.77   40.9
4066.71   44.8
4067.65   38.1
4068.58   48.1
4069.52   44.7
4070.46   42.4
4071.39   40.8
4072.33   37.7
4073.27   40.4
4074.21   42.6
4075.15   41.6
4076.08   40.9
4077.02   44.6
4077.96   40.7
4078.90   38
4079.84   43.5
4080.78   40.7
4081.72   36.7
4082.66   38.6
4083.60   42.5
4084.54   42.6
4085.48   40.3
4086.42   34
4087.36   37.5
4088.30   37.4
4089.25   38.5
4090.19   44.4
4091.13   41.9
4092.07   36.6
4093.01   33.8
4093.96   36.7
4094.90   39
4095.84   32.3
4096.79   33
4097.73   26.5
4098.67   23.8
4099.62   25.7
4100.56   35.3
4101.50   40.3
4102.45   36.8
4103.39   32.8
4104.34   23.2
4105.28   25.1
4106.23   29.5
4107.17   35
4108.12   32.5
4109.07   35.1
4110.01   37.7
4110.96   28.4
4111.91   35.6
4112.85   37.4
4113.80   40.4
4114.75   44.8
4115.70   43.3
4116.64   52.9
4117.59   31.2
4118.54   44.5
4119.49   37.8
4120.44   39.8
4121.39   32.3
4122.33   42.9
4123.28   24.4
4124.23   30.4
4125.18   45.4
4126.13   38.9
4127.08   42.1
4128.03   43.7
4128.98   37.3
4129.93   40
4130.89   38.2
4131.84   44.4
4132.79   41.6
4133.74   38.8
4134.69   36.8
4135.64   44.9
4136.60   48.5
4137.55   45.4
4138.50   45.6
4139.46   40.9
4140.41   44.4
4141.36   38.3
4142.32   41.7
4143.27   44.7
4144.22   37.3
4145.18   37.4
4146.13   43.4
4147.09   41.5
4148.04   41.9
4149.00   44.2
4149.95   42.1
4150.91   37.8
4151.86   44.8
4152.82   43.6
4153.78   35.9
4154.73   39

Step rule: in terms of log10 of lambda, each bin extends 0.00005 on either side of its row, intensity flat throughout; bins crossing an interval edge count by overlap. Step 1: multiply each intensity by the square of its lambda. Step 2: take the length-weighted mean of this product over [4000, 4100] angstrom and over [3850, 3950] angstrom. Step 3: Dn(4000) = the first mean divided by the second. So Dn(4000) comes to 1.09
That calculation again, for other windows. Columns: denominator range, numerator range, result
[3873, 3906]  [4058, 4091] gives 1.23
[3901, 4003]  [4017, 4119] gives 1.07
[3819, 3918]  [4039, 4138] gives 1.13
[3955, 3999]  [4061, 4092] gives 1.17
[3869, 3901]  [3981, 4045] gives 1.23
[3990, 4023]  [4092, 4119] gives 0.86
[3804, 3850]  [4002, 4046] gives 1.29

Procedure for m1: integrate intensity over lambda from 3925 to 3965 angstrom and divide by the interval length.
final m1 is 38.9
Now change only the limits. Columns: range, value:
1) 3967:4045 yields 40.3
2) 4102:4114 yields 32.9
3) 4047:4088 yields 41.3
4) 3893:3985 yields 38.7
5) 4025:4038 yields 40.7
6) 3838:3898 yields 39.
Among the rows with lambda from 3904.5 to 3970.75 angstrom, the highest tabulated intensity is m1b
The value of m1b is 54.5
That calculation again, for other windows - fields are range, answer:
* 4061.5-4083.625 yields 48.1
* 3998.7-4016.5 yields 49.8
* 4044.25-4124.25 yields 52.9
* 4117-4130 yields 45.4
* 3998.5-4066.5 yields 52.2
